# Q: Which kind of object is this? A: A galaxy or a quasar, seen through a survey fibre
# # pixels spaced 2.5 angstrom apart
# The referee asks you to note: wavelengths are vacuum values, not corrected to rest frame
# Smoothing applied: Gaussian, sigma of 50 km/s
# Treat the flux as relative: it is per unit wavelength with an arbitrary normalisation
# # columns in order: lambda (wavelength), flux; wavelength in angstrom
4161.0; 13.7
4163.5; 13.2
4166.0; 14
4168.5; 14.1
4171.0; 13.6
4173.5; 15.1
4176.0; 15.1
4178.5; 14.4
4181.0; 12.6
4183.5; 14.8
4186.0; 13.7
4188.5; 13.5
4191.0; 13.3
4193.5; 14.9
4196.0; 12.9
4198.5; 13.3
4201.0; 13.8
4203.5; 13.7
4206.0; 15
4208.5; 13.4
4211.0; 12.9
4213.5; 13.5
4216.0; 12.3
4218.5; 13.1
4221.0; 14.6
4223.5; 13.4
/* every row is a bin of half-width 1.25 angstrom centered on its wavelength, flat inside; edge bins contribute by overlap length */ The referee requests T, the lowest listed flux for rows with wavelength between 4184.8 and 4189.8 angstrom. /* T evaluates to 13.5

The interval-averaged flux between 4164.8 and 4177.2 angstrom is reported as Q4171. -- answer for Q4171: 14.4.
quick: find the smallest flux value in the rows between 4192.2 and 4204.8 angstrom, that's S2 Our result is 12.9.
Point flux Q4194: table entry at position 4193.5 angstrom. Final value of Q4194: 14.9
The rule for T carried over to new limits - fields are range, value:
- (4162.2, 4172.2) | 13.2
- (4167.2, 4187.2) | 12.6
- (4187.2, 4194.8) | 13.3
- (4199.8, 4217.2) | 12.3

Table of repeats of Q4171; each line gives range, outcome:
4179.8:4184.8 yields 13.7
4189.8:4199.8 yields 13.6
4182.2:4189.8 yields 14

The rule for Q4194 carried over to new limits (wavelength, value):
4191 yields 13.3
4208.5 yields 13.4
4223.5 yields 13.4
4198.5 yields 13.3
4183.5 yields 14.8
